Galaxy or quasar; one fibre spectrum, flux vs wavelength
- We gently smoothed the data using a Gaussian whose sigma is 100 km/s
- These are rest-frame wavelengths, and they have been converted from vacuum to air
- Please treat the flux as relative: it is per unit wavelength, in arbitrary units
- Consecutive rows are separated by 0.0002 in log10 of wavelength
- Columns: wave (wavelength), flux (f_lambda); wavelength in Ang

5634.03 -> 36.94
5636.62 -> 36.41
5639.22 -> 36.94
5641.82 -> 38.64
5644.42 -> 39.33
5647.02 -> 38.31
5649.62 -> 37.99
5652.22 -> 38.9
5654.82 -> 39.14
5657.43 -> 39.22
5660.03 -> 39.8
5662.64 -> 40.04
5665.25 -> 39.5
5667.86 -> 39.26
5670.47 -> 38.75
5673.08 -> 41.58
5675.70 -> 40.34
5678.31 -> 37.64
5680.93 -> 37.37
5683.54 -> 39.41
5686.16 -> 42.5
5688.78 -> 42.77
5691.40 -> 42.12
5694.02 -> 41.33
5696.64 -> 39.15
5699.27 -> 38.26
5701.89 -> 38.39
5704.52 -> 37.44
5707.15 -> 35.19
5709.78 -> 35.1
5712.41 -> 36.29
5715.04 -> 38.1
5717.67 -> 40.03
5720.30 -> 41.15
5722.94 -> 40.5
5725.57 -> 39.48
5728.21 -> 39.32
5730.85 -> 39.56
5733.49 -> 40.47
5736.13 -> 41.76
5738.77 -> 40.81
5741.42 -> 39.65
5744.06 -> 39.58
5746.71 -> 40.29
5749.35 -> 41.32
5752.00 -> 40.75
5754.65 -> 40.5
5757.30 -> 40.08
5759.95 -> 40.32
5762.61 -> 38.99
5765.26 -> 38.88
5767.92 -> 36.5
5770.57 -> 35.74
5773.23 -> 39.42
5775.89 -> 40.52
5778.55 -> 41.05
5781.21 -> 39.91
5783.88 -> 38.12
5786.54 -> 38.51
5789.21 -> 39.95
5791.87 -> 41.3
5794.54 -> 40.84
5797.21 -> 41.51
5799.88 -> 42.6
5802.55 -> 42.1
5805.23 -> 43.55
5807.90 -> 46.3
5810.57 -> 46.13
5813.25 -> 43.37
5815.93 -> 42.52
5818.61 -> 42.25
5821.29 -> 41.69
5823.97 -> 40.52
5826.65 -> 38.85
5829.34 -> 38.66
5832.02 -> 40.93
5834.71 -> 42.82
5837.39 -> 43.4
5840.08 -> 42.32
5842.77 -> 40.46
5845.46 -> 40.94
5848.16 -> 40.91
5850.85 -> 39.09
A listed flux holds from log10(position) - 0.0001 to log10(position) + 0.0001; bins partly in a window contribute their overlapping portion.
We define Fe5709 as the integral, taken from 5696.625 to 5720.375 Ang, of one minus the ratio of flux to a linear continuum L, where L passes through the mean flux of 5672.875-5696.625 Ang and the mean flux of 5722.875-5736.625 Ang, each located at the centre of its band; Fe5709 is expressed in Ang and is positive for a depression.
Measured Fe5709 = 1.5 Ang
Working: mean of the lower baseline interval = 40.4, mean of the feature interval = 37.7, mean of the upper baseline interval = 40.1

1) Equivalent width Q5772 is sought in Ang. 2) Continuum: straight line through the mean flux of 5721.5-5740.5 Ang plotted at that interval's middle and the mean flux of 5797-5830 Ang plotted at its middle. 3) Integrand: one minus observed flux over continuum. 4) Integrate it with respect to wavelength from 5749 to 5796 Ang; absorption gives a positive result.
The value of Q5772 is 2.01 Ang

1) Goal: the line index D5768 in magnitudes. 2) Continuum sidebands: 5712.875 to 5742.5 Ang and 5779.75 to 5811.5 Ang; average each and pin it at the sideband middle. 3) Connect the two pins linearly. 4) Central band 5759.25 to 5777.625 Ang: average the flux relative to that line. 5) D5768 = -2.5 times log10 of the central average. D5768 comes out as 0.06 mag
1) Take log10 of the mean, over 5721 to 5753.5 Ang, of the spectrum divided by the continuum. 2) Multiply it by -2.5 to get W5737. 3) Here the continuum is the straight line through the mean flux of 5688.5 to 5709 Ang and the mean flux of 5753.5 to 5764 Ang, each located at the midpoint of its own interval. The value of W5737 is -0.02 mag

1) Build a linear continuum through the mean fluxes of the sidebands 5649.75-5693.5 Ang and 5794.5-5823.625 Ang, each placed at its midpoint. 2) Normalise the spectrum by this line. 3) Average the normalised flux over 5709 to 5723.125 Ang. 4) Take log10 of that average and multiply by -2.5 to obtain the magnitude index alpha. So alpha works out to 0.065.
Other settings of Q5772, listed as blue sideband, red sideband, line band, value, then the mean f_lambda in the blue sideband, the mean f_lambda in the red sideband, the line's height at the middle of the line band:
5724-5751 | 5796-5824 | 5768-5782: 0.9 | 40.2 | 43.1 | 41.7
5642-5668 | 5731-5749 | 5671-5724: 0.7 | 39.1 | 40.4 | 39.8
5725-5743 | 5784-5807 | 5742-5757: 0.0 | 40.2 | 41.2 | 40.4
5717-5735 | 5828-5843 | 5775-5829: -0.6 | 40.1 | 41.5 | 41.1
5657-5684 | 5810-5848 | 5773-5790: 0.5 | 39.4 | 41.7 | 41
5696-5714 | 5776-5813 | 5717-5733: -0.8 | 37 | 41.7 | 38.1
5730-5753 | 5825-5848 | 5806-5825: -1.1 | 40.5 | 41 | 40.9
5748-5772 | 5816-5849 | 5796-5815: -1.5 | 39.2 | 41.2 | 40.5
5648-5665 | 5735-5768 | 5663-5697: -0.6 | 39.2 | 40.1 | 39.4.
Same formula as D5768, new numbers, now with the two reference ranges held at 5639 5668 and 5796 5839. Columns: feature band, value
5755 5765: 0.04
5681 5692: -0.04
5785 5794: 0.05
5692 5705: 0.02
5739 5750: 0.02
